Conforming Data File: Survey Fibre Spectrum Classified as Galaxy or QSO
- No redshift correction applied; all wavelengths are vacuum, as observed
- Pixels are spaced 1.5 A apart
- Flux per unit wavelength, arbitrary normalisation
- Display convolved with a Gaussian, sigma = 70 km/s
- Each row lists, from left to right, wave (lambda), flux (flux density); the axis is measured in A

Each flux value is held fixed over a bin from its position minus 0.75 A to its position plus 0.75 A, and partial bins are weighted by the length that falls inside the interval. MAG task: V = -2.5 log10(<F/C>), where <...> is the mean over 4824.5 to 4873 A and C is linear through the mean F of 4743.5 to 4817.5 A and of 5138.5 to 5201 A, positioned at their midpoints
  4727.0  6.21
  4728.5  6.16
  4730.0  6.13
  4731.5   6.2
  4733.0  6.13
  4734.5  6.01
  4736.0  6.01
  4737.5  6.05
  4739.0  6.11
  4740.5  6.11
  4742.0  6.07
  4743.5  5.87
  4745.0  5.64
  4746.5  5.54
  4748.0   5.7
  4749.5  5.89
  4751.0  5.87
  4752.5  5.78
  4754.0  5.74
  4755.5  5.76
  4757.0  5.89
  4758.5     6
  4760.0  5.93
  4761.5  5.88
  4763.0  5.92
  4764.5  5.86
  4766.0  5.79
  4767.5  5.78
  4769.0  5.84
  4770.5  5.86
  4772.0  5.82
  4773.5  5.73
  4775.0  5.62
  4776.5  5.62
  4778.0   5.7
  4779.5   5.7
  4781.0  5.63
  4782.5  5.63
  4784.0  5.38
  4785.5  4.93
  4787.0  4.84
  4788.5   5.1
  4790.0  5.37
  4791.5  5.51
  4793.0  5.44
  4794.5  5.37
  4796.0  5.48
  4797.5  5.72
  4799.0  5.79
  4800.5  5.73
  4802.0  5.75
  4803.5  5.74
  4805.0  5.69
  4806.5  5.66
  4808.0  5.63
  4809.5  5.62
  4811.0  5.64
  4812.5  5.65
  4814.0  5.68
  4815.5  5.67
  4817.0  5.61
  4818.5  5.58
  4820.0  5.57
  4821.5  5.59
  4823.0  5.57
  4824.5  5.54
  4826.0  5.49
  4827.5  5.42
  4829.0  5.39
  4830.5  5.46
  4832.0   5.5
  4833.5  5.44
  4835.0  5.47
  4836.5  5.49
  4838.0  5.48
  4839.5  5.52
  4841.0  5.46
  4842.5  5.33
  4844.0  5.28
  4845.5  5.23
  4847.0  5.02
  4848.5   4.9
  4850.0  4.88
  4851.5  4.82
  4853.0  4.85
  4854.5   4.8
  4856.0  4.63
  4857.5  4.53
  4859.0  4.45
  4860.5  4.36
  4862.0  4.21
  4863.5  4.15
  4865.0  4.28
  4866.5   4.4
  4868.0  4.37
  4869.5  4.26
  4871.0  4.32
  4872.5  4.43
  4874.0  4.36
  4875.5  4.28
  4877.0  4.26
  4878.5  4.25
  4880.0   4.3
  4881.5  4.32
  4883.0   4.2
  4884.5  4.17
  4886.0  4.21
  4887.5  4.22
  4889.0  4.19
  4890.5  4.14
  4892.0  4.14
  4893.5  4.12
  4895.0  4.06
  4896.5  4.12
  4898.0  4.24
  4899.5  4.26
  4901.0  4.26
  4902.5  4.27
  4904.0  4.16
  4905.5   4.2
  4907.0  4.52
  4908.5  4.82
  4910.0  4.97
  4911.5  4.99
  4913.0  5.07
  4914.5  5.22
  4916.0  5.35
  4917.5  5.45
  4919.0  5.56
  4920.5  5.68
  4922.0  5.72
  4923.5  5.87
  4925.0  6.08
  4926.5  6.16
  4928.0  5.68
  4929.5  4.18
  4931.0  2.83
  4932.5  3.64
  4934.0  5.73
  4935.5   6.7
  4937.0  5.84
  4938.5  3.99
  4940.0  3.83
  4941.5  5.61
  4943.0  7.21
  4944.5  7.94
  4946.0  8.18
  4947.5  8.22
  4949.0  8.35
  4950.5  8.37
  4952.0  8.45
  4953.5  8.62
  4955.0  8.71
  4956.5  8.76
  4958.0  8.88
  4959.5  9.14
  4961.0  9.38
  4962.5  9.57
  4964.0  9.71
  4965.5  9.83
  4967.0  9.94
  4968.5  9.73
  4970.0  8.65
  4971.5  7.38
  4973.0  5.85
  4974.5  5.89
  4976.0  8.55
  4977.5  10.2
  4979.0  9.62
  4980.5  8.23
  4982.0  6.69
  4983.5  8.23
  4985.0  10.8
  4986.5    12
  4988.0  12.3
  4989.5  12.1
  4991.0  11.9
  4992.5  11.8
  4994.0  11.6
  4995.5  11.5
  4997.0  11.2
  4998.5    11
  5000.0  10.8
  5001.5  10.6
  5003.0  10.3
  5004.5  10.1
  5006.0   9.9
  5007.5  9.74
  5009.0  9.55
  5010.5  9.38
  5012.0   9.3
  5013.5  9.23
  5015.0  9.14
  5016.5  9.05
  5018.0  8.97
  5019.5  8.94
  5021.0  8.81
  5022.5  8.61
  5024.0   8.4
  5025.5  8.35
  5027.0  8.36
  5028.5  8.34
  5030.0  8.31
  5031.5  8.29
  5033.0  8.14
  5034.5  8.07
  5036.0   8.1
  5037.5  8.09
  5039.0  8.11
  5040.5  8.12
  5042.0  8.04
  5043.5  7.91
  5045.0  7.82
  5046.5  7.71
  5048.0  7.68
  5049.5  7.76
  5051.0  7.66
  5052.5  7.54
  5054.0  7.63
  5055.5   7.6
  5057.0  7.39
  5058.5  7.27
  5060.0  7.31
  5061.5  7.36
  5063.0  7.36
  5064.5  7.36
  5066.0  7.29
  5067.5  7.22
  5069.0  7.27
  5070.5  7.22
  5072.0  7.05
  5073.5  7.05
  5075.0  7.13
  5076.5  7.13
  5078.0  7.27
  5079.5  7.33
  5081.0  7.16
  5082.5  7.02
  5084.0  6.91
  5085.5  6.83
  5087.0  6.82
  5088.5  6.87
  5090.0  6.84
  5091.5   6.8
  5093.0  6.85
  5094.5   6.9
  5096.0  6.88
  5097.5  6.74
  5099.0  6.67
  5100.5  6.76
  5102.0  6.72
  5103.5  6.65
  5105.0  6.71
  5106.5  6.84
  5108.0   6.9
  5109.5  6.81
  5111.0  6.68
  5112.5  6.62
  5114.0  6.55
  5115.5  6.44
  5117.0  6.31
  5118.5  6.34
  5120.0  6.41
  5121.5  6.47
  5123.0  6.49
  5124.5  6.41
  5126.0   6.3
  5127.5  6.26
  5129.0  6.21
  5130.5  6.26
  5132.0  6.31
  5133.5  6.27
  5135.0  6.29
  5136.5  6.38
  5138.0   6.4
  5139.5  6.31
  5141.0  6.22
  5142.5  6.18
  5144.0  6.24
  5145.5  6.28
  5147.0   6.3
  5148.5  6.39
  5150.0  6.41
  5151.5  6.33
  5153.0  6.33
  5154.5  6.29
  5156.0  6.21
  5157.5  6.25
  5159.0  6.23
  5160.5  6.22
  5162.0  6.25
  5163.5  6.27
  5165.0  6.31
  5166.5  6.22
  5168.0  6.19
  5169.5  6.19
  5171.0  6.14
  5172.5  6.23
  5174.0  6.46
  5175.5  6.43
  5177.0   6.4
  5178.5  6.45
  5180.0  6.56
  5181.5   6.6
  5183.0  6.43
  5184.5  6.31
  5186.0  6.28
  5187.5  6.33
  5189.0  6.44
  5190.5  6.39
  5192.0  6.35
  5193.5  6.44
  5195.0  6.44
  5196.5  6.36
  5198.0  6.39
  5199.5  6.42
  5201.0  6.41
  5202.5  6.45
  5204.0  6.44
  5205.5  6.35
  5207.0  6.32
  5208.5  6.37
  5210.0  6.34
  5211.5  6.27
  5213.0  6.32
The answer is 0.17 mag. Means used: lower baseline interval 5.66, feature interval 4.94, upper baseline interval 6.33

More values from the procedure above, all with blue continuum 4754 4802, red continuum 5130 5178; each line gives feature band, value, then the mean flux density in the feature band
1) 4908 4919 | 0.14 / 5.16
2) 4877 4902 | 0.36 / 4.2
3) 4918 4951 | -0.01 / 5.95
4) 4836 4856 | 0.12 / 5.13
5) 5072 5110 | -0.12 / 6.91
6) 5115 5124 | -0.03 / 6.41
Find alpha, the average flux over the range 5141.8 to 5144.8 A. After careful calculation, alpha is 6.21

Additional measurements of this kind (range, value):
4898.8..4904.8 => 4.24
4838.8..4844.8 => 5.4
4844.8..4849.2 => 5.05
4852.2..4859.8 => 4.65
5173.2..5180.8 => 6.46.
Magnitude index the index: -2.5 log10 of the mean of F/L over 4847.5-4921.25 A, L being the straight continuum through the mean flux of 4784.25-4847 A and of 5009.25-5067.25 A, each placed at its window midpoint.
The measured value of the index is 0.363 mag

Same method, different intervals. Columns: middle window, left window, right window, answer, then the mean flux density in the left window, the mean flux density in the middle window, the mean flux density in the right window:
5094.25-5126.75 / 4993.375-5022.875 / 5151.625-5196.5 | 0.165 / 9.89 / 6.61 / 6.33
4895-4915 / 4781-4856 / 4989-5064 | 0.455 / 5.42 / 4.52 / 8.91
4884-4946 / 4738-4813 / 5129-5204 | 0.193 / 5.69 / 4.95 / 6.33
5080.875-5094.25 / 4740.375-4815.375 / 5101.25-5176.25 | -0.101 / 5.67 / 6.89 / 6.38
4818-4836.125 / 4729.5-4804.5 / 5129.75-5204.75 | 0.063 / 5.74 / 5.5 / 6.33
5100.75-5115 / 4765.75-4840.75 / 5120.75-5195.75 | -0.084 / 5.56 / 6.72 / 6.33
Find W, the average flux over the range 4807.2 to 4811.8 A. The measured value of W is 5.63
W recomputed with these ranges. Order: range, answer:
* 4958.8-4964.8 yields 9.46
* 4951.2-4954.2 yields 8.53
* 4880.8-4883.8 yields 4.26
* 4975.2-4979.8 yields 9.4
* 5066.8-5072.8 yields 7.19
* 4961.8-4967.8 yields 9.76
